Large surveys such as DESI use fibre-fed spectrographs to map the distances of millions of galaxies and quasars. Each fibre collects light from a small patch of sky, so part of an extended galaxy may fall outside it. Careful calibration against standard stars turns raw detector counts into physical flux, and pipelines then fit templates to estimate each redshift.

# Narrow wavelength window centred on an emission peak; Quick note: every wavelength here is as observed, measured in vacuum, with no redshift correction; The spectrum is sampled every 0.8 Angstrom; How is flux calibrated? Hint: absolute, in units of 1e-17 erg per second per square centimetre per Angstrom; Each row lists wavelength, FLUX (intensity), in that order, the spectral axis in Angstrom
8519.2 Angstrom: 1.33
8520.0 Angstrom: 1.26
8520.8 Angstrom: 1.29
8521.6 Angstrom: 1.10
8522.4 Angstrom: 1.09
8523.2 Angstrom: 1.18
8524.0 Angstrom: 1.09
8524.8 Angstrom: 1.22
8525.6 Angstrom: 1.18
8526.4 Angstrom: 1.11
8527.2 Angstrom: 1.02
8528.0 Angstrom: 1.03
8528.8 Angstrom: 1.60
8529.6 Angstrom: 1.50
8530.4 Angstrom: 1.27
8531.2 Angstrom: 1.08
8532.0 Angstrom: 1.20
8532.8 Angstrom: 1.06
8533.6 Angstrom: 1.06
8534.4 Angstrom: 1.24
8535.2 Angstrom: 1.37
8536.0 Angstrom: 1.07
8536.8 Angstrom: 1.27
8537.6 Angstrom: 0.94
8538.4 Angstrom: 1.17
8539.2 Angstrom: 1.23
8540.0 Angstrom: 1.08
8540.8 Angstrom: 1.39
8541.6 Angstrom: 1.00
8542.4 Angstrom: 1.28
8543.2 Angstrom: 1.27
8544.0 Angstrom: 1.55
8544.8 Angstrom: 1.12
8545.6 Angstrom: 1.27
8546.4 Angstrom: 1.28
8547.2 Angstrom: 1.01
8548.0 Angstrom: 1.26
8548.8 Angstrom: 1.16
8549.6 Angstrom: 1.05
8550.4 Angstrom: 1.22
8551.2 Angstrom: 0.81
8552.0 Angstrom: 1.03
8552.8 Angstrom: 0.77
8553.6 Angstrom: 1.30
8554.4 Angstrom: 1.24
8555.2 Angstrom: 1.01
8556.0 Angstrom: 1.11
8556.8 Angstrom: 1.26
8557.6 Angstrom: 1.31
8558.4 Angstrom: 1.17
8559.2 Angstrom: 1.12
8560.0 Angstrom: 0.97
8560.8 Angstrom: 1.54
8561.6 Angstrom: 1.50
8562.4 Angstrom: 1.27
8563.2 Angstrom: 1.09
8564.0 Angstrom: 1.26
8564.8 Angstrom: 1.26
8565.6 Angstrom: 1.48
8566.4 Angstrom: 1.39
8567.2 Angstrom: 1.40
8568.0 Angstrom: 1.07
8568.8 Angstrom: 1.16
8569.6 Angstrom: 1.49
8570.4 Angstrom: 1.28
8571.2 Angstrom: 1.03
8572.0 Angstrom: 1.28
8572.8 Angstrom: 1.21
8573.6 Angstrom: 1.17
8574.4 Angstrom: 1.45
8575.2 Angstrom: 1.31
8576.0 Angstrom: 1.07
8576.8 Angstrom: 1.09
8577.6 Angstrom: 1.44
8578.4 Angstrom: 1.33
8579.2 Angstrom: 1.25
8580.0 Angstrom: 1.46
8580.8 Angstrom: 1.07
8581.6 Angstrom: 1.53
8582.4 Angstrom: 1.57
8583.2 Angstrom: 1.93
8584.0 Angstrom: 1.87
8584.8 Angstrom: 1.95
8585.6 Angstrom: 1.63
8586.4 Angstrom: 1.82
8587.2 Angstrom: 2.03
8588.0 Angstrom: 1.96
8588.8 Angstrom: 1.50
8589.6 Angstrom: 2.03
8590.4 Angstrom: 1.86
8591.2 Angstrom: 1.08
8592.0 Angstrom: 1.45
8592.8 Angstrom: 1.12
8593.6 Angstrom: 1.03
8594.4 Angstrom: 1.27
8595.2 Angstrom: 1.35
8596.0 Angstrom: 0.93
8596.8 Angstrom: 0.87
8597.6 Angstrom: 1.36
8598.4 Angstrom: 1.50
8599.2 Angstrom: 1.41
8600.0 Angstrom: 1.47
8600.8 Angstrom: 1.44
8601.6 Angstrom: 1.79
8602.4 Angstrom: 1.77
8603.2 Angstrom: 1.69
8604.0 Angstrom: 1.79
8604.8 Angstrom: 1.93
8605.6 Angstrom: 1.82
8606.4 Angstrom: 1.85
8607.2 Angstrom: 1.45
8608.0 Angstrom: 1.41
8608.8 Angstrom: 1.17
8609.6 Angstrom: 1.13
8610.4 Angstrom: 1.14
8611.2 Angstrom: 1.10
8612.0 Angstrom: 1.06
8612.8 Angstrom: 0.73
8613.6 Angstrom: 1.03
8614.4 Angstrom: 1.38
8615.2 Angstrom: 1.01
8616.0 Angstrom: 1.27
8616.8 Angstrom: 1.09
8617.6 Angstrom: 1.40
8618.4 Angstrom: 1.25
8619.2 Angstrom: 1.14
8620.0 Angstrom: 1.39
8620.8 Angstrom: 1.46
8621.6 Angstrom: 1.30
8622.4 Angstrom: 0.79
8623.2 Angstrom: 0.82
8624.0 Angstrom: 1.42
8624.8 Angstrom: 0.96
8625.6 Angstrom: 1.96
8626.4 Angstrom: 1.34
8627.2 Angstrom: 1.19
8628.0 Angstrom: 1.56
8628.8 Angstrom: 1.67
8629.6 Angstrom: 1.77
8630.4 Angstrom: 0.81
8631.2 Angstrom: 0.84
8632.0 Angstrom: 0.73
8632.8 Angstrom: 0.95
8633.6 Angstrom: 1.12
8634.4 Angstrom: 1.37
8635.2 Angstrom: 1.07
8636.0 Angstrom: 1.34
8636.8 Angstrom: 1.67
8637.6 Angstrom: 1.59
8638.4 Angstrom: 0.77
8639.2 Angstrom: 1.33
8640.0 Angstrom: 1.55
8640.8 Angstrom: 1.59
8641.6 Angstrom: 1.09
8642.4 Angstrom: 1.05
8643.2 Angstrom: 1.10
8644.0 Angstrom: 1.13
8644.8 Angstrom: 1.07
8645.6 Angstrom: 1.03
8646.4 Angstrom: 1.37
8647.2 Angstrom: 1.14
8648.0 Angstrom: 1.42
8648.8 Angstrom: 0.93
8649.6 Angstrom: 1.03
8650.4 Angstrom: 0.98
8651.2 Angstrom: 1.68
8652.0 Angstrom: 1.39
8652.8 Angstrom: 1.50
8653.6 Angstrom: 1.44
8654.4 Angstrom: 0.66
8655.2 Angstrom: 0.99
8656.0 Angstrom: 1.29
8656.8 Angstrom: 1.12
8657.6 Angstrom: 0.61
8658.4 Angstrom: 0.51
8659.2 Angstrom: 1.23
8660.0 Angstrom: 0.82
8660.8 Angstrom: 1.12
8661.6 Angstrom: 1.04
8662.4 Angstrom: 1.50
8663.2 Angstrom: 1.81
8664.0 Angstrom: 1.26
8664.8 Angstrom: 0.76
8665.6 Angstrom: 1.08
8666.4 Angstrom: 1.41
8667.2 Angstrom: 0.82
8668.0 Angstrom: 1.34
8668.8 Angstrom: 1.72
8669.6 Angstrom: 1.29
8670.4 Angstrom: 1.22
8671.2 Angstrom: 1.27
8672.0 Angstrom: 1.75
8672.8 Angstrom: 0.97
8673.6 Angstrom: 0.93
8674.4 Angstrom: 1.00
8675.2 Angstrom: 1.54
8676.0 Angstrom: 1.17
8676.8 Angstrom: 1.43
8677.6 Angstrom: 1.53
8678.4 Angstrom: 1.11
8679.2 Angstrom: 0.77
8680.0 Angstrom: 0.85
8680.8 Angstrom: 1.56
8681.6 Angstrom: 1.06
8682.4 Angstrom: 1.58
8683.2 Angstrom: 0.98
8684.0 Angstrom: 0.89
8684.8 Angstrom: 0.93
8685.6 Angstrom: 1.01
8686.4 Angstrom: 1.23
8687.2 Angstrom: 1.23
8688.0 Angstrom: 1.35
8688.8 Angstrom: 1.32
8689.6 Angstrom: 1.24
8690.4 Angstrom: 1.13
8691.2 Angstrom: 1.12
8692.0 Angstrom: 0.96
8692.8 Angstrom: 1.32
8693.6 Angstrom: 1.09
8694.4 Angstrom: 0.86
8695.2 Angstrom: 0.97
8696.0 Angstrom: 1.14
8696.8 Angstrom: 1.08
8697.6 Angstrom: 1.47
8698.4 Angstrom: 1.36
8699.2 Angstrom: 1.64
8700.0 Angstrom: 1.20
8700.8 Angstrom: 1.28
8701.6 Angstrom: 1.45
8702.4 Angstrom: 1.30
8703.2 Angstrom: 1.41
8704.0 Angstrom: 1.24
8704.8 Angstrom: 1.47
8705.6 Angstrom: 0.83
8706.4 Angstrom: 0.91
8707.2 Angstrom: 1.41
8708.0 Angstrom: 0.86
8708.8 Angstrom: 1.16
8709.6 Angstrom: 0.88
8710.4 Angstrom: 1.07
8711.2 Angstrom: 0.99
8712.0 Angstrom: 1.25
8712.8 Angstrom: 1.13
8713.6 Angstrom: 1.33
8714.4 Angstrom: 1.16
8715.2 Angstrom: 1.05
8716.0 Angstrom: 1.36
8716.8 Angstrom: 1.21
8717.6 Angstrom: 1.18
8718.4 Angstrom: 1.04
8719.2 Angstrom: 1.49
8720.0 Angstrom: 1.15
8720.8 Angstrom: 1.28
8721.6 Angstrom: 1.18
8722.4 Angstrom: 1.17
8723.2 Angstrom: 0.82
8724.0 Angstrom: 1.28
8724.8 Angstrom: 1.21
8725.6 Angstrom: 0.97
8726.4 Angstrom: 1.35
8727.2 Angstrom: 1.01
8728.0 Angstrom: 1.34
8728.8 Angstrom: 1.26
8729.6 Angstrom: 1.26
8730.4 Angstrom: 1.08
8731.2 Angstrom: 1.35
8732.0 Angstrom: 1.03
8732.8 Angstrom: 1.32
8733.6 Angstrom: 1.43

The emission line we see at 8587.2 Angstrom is [S II] 6716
